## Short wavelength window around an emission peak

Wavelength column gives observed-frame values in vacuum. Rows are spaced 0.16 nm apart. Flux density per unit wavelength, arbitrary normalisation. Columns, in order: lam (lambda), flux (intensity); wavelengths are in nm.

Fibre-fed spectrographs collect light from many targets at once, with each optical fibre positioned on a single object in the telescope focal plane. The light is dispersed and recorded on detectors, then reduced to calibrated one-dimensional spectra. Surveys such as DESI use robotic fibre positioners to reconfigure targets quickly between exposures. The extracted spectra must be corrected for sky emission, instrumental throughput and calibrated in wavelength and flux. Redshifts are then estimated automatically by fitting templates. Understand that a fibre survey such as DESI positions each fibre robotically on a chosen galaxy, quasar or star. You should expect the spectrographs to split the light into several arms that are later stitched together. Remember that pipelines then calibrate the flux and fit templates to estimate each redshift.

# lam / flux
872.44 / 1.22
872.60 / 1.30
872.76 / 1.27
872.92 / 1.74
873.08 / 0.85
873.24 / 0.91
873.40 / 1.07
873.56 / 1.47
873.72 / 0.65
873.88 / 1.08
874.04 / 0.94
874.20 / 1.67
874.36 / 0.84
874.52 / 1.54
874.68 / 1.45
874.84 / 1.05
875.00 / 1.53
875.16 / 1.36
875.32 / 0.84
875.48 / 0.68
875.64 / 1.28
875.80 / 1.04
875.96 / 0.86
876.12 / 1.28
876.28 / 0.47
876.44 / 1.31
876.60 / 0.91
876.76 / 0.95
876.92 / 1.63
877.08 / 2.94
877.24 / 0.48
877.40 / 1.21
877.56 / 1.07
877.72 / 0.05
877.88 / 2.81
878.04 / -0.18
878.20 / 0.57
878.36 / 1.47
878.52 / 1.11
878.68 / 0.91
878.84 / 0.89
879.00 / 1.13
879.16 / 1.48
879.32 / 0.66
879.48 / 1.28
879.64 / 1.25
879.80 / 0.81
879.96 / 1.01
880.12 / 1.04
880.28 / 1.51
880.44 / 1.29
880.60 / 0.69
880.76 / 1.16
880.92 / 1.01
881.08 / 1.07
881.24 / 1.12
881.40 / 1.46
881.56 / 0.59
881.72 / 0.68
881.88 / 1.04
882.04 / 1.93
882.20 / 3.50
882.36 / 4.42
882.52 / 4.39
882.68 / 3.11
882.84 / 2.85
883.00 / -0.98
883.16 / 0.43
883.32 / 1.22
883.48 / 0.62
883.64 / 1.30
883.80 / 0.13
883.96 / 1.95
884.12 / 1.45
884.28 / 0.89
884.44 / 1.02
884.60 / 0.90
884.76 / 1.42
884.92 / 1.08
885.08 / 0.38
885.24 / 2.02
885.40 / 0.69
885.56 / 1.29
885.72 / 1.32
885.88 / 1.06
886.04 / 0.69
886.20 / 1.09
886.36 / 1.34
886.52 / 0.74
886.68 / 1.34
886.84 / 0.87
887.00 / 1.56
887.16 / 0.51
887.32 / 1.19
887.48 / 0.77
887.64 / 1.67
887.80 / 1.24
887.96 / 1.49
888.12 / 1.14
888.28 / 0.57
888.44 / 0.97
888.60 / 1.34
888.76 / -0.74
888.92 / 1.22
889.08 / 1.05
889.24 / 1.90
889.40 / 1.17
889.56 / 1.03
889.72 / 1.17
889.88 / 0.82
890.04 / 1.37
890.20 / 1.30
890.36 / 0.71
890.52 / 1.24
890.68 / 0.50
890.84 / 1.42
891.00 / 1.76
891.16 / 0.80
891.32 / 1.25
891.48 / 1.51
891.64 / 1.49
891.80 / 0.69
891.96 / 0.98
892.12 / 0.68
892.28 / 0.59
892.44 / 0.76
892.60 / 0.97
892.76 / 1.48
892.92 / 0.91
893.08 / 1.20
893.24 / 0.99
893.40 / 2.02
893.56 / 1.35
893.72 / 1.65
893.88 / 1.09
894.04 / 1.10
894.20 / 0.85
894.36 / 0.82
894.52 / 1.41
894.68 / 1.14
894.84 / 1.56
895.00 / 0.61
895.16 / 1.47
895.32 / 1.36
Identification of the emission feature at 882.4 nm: H-beta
